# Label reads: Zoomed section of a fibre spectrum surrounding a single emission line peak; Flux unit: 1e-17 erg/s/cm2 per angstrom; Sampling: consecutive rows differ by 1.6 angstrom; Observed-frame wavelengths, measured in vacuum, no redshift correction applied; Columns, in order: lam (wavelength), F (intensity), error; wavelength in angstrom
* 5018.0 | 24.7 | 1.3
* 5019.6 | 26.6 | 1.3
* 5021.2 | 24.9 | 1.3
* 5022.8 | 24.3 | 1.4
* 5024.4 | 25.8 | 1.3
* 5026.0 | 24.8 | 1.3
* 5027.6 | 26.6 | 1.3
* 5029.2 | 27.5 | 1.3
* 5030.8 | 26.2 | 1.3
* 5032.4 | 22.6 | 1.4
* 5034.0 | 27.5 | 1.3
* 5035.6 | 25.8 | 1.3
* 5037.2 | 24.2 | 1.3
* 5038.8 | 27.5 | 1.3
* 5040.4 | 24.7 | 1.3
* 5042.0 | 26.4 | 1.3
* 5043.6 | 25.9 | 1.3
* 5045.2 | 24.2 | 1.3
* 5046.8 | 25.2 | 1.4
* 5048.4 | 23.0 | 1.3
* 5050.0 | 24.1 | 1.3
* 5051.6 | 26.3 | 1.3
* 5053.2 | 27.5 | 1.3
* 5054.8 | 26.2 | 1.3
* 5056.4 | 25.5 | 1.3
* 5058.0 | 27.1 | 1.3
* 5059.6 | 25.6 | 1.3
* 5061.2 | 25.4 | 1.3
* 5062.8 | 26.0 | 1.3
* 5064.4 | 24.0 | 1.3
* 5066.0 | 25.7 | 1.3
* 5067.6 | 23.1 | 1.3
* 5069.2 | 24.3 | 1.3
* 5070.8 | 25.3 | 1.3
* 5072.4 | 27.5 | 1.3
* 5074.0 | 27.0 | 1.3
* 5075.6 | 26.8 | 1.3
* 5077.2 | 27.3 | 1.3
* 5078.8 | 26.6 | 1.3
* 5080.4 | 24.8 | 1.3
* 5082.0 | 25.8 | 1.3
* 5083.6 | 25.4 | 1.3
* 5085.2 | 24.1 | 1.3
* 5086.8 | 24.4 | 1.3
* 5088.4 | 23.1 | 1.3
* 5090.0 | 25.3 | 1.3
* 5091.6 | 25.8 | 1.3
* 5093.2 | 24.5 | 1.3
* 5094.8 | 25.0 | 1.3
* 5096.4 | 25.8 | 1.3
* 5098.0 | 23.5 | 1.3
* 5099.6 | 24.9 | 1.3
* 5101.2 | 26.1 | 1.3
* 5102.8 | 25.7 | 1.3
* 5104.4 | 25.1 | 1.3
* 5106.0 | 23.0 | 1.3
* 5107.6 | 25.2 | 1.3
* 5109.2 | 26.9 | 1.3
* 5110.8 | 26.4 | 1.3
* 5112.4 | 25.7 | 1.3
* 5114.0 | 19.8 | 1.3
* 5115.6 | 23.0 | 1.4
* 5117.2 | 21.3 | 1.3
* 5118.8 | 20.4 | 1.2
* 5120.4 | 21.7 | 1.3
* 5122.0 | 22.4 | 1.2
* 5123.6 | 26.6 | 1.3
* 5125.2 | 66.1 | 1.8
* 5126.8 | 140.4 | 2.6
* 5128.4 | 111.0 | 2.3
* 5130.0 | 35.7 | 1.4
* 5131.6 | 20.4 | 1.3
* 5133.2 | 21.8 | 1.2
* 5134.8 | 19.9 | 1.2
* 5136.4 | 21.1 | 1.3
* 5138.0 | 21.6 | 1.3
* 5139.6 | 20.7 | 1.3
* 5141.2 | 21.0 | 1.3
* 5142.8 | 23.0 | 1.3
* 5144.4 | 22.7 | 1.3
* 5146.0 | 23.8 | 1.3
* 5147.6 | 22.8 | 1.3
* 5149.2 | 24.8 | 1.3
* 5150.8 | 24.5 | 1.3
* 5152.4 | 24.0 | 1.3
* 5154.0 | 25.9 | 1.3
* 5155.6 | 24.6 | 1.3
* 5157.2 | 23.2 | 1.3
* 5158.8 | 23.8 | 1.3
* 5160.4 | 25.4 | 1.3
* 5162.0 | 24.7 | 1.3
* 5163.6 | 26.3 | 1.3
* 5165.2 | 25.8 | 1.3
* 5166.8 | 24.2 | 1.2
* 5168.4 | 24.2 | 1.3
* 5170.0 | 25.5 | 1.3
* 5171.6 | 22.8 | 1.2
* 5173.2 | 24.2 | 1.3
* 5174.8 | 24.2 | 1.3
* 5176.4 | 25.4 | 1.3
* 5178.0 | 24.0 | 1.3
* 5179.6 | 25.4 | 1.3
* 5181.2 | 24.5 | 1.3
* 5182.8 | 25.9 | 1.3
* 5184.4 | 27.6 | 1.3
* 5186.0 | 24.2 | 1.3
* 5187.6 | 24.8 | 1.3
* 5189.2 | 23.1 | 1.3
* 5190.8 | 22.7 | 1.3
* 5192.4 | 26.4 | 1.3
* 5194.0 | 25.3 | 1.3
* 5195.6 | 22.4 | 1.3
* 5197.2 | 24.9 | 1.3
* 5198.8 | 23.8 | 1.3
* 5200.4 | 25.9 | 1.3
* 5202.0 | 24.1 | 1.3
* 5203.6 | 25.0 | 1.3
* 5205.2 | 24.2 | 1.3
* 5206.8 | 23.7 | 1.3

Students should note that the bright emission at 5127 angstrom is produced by H-beta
